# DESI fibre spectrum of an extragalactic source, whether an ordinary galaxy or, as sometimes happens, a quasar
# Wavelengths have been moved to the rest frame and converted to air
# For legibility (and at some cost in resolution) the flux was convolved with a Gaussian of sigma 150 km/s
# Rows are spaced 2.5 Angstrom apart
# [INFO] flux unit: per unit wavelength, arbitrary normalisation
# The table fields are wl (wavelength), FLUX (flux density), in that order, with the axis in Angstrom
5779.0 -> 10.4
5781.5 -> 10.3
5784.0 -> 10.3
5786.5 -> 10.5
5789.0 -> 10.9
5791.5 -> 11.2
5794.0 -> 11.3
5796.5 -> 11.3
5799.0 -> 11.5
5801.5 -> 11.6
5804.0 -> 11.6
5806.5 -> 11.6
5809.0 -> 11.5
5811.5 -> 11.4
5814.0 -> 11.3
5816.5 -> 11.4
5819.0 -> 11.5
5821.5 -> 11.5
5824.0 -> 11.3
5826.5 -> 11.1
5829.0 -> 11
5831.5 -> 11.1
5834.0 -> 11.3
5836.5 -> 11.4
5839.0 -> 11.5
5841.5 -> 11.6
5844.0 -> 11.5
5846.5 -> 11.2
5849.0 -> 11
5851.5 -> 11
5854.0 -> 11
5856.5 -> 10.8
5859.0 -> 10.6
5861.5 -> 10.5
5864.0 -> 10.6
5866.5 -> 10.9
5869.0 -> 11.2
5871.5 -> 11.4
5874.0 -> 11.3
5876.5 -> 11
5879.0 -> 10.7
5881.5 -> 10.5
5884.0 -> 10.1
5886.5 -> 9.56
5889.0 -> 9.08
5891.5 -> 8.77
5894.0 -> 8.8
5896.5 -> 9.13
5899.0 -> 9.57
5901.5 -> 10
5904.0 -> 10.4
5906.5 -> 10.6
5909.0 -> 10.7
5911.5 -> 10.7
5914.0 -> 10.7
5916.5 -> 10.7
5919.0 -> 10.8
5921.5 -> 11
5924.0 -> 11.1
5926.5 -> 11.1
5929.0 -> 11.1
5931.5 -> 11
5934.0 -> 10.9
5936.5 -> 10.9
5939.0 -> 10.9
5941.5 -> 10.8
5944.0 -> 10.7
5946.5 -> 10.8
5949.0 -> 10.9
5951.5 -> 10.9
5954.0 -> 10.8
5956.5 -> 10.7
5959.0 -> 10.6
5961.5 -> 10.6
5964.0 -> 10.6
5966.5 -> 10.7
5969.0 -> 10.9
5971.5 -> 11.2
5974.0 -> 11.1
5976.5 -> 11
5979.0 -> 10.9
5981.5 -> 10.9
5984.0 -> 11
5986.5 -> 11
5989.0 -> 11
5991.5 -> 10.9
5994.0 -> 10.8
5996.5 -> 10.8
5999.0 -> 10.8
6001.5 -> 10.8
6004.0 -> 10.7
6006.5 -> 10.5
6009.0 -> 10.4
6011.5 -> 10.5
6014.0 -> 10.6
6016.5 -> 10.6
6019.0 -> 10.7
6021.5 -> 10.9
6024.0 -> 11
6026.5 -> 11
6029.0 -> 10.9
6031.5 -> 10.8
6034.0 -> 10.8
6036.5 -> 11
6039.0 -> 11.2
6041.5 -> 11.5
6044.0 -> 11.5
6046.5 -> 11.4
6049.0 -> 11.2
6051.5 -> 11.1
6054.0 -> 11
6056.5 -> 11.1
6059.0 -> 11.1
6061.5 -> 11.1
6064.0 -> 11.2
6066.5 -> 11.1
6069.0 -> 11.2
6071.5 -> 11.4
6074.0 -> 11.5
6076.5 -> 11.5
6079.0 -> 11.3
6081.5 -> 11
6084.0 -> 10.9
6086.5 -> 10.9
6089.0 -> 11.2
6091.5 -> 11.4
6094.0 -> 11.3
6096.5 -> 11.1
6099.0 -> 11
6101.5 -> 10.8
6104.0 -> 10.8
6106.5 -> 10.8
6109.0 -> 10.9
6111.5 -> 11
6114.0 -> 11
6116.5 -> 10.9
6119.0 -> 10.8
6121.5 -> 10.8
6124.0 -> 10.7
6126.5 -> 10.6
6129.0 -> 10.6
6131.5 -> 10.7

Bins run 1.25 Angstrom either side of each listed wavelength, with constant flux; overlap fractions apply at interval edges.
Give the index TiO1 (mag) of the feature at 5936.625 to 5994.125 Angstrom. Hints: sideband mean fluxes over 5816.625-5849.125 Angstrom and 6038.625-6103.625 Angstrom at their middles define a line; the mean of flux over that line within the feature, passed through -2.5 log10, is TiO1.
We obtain 0.038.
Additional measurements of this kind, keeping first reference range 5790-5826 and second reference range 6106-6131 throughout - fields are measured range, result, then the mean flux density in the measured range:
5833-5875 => 0.02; 11.1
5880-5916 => 0.14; 9.92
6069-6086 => -0.04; 11.2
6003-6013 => 0.05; 10.5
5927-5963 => 0.03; 10.8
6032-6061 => -0.02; 11.2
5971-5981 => 0.01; 11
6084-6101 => -0.03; 11.1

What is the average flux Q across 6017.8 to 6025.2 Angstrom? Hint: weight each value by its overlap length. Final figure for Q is 10.9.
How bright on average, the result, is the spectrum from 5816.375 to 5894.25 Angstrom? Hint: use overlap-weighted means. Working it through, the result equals 10.8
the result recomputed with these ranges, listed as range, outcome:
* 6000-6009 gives 10.6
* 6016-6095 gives 11.1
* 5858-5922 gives 10.3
